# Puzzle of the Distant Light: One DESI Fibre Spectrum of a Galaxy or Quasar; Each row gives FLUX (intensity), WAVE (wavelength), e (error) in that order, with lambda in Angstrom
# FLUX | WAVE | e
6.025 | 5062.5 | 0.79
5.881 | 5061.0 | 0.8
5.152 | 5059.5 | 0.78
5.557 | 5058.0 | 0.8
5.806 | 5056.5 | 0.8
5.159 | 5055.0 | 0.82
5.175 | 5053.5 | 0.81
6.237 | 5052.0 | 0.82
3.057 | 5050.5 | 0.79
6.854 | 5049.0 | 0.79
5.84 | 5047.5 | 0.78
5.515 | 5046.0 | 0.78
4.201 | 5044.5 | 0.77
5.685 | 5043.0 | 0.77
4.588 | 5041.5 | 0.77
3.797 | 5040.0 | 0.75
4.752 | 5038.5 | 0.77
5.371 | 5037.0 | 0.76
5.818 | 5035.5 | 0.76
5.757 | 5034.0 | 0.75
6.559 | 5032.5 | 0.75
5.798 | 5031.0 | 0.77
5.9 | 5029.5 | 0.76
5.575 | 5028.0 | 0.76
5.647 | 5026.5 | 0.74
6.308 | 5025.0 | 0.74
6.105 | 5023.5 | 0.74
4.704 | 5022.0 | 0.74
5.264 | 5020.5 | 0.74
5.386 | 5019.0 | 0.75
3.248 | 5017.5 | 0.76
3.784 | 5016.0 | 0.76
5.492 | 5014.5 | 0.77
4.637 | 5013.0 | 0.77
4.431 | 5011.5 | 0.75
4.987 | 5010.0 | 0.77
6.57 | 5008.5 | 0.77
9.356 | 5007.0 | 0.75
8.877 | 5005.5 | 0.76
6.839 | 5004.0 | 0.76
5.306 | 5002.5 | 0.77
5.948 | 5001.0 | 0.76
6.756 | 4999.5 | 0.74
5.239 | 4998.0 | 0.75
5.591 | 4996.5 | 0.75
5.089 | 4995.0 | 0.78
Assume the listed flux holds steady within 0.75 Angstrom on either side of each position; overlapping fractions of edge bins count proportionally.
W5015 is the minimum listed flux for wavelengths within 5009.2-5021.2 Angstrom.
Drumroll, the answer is 3.248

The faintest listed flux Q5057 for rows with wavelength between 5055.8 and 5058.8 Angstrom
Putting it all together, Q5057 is 5.557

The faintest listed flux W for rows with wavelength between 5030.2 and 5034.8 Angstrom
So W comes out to 5.757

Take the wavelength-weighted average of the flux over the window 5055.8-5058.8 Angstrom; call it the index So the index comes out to 5.67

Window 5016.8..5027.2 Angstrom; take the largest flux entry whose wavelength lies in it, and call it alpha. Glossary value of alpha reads 6.308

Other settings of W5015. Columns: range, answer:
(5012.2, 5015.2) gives 4.637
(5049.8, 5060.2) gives 3.057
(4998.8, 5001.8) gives 5.948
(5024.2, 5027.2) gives 5.647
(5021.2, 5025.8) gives 4.704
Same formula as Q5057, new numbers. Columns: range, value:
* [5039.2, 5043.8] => 3.797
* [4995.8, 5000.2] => 5.239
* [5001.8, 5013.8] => 4.431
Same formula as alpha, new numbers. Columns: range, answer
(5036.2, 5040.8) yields 5.371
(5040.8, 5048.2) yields 5.84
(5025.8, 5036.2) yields 6.559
